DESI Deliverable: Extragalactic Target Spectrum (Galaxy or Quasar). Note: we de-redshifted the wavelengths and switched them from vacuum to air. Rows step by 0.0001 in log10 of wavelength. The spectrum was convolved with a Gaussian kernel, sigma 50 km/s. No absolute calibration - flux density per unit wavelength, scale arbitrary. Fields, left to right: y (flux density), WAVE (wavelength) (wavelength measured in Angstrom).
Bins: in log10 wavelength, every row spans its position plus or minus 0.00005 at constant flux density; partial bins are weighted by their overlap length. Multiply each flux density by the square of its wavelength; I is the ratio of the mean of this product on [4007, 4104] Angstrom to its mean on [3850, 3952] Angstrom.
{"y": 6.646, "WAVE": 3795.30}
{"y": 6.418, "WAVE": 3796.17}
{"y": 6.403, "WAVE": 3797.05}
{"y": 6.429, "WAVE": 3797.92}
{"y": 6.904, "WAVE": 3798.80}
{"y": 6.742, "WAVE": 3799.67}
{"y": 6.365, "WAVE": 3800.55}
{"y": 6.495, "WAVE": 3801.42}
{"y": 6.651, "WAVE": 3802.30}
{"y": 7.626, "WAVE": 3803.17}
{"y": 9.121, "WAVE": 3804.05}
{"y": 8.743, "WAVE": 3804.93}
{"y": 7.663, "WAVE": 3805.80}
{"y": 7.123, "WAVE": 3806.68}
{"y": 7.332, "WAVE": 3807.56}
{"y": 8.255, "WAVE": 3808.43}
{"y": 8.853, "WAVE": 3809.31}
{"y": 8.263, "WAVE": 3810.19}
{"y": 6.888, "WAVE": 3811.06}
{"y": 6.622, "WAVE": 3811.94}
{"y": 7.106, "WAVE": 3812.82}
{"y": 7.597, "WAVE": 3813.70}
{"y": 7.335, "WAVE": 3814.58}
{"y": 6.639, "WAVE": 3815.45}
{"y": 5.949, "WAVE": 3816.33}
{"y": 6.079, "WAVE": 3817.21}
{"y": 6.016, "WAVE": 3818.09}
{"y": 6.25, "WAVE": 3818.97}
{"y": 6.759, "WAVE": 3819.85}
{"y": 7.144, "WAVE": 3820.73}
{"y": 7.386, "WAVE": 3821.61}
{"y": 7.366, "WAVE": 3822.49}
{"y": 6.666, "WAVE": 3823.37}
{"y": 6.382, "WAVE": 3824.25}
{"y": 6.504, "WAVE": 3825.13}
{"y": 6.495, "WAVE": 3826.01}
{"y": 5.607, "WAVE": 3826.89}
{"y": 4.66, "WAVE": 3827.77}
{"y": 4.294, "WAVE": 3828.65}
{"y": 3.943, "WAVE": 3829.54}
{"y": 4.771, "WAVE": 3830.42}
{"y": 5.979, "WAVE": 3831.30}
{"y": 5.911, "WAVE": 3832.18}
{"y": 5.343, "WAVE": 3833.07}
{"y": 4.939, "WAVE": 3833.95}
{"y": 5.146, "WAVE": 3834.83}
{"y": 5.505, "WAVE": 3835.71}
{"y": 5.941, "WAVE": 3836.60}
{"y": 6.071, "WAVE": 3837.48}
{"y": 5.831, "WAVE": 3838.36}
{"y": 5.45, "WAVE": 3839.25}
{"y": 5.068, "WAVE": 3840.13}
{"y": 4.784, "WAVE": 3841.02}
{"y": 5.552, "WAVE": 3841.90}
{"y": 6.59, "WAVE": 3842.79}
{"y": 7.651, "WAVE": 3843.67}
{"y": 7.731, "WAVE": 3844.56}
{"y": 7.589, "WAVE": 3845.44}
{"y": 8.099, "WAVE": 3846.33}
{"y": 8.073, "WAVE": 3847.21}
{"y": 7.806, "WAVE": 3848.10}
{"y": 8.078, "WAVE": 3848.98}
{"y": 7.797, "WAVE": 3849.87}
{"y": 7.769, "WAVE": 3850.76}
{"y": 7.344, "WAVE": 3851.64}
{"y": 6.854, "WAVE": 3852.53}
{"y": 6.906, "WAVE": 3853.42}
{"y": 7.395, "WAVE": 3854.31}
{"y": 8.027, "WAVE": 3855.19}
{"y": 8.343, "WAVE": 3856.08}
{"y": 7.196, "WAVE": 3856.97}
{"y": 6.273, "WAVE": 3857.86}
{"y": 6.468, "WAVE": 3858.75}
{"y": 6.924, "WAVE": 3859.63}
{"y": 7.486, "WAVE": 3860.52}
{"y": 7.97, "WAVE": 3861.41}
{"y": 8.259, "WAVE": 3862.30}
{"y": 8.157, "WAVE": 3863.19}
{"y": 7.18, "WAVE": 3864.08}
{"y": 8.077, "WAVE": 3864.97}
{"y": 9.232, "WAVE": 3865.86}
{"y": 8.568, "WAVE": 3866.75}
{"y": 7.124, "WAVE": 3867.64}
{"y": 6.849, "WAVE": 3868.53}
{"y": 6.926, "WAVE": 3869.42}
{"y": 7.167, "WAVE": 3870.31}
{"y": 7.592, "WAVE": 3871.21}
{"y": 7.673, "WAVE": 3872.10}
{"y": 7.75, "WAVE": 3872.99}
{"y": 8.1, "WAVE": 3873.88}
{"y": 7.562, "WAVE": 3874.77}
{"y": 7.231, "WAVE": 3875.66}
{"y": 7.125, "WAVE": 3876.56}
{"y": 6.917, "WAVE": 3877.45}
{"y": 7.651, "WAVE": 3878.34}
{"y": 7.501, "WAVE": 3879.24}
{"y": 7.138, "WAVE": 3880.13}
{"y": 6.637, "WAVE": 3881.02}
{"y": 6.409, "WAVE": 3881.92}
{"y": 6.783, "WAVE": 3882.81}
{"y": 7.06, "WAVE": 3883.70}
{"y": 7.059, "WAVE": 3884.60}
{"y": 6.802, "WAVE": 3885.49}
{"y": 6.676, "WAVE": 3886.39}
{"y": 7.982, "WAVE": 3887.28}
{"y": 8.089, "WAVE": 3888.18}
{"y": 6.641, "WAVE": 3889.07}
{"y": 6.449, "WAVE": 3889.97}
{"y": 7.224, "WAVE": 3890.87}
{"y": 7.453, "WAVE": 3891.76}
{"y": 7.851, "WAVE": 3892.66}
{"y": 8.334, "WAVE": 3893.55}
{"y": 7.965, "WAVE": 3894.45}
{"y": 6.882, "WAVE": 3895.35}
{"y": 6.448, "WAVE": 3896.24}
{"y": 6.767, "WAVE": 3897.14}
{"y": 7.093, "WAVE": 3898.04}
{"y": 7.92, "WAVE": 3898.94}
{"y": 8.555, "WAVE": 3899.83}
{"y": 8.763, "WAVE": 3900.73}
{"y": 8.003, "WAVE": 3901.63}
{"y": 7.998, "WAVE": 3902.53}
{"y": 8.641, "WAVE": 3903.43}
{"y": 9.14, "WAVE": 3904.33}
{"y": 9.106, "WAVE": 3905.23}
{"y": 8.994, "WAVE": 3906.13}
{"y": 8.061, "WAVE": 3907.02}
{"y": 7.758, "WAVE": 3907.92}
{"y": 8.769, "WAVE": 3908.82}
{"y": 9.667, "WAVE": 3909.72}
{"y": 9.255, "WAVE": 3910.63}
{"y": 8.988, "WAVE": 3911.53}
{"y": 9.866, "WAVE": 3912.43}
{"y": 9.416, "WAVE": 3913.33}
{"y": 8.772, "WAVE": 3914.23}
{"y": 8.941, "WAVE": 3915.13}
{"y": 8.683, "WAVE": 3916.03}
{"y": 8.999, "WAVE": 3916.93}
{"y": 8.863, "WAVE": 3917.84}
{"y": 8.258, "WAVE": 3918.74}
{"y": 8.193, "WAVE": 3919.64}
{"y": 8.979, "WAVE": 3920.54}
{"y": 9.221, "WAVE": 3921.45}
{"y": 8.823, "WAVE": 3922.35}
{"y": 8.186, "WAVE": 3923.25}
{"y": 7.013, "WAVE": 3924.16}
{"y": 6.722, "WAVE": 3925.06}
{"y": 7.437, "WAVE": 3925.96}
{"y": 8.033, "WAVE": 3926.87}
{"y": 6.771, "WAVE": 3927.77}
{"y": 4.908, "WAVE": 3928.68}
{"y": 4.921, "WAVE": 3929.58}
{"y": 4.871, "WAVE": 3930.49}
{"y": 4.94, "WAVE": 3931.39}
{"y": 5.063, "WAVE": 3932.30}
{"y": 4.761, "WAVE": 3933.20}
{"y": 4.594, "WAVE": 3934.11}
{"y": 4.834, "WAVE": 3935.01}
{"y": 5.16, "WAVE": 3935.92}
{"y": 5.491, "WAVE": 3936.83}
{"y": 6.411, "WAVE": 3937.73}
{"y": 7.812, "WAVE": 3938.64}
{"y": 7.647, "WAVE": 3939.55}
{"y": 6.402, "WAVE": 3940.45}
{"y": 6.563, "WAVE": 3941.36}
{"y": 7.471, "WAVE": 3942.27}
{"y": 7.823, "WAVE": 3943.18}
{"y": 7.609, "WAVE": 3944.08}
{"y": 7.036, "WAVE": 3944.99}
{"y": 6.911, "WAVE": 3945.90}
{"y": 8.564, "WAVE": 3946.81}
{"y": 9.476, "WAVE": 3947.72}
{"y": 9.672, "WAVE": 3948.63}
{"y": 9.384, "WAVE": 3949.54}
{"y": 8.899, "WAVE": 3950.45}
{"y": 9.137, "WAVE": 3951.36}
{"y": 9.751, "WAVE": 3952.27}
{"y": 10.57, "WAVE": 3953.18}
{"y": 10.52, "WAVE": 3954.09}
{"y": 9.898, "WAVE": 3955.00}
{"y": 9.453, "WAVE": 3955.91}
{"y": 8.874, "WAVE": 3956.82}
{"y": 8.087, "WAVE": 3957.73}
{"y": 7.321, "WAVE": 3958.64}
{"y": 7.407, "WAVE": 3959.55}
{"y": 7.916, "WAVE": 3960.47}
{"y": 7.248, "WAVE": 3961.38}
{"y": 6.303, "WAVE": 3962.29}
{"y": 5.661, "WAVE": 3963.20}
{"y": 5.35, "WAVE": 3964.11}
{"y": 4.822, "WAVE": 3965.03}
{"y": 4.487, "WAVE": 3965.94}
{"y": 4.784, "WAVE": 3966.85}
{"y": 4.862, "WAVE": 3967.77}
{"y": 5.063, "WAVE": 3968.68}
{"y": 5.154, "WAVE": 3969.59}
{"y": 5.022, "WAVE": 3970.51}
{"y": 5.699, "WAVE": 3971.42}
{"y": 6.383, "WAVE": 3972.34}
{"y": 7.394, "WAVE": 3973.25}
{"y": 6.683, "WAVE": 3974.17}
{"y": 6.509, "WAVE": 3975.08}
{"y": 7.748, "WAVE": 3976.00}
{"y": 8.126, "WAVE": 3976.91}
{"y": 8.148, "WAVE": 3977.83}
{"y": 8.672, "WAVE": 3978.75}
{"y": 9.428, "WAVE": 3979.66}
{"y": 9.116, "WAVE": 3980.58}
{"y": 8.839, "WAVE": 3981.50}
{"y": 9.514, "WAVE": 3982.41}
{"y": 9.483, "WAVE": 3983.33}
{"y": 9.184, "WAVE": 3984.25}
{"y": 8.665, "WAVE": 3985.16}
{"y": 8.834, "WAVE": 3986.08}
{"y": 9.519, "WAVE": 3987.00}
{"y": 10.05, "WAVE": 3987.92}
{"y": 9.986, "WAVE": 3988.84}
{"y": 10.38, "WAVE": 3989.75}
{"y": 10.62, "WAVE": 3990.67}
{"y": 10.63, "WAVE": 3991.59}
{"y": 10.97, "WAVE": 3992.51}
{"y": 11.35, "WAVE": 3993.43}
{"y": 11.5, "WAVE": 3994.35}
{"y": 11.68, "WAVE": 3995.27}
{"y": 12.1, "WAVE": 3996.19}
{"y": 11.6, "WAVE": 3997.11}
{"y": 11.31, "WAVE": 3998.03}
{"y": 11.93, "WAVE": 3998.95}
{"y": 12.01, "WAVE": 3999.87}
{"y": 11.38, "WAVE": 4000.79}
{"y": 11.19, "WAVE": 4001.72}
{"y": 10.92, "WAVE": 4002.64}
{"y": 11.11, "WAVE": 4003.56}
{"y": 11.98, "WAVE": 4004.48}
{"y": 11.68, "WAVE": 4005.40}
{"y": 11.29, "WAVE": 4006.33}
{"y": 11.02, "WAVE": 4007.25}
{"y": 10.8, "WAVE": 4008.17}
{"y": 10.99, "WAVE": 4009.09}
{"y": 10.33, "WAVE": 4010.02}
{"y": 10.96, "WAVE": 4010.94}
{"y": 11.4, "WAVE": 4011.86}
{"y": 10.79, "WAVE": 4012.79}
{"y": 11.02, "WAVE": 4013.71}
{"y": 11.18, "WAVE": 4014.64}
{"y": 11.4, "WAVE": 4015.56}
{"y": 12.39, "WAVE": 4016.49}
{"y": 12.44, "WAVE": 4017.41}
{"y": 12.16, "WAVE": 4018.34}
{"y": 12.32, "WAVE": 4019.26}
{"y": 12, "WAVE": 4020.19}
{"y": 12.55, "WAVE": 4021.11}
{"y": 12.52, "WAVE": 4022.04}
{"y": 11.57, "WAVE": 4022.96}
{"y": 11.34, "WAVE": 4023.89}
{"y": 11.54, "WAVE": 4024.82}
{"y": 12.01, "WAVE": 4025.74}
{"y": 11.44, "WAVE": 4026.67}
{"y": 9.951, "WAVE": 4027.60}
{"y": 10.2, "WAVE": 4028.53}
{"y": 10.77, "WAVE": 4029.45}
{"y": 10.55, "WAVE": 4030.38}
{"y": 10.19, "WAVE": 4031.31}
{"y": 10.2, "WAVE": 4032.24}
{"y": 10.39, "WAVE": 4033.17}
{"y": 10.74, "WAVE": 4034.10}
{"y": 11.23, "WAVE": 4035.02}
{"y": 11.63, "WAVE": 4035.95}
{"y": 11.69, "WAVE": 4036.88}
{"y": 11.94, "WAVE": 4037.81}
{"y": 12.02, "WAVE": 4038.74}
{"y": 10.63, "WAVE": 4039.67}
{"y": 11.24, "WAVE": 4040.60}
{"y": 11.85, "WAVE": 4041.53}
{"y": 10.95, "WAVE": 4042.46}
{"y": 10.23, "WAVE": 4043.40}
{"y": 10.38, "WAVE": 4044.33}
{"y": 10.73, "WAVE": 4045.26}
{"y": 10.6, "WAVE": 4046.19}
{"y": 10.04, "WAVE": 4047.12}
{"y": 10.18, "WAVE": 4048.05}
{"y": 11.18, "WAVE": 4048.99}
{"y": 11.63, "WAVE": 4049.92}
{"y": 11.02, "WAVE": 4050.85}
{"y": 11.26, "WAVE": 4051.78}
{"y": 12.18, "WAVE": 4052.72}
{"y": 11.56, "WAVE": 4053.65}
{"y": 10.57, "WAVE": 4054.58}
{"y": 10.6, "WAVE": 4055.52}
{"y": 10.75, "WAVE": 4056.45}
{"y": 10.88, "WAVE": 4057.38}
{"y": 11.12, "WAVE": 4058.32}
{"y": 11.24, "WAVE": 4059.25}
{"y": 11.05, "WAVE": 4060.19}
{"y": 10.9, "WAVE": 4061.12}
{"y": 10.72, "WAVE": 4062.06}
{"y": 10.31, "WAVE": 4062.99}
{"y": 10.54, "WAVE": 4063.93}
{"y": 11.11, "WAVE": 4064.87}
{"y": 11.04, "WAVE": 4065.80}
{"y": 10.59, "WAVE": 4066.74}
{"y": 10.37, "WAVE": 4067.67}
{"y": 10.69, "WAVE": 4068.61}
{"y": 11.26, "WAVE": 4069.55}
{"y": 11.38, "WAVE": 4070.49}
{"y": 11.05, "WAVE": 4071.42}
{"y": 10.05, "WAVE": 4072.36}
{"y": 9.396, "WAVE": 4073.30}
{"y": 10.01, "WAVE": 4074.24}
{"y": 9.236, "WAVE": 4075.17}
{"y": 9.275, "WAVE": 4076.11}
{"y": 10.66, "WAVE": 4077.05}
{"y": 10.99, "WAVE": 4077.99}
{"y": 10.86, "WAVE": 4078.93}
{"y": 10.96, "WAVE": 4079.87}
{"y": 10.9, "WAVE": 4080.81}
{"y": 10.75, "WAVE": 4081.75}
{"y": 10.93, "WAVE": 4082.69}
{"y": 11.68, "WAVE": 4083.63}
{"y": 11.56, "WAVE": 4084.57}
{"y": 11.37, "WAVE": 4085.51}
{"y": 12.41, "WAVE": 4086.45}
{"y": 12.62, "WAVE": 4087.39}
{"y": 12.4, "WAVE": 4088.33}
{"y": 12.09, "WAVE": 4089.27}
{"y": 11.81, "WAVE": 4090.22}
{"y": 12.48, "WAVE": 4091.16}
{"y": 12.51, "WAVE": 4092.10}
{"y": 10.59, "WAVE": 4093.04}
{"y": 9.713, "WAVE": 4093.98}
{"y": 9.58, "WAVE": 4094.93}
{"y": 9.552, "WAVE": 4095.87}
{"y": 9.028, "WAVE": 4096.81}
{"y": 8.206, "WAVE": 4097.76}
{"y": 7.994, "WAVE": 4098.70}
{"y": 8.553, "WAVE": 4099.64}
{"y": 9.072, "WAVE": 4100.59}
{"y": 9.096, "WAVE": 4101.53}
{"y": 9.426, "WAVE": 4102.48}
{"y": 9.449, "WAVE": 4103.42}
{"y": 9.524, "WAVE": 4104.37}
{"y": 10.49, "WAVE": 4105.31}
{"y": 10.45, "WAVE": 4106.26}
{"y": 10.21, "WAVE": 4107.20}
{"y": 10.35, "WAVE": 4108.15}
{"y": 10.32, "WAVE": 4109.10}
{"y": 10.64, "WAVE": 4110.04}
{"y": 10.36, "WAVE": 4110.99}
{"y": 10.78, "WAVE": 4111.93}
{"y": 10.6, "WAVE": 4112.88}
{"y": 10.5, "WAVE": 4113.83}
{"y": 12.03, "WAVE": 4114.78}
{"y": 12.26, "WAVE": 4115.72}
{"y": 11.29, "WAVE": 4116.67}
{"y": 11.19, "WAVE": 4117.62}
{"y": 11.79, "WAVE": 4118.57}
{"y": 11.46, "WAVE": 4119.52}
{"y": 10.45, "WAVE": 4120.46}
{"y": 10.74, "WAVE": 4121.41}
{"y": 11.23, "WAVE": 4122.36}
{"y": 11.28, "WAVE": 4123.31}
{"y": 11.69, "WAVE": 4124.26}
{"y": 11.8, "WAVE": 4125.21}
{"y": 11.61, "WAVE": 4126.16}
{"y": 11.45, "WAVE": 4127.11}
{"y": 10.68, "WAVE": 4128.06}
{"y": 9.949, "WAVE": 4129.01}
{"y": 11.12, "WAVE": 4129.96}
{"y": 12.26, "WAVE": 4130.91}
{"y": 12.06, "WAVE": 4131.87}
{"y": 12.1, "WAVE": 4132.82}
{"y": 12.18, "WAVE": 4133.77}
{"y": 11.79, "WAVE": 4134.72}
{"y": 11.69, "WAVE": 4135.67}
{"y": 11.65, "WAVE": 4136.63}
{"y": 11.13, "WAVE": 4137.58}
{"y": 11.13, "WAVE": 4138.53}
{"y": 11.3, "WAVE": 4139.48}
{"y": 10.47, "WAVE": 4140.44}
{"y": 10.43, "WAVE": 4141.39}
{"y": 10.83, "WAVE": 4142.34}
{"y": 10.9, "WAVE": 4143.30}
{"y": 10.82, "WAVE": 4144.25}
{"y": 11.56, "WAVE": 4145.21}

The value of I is 1.55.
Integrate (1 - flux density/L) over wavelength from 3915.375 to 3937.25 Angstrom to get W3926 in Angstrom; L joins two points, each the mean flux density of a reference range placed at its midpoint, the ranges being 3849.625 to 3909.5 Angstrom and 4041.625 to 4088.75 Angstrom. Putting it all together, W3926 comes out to 4.0 Angstrom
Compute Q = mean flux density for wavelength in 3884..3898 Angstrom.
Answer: 7.23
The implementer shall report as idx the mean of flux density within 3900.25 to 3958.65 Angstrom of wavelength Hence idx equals 7.93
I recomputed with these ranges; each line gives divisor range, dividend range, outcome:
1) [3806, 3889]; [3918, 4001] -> 1.23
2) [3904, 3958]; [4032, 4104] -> 1.45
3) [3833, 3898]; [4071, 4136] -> 1.71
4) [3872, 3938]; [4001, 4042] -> 1.60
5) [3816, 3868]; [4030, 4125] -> 1.81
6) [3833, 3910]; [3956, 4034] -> 1.40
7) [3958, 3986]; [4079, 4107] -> 1.58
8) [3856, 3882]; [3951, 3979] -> 1.01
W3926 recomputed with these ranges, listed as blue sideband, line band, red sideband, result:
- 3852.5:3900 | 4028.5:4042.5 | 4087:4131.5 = -2.0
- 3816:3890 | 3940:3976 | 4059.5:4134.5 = 5.0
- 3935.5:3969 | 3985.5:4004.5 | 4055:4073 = -4.8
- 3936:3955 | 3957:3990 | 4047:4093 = 5.2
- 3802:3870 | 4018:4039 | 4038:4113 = -3.0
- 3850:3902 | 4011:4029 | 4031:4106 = -3.1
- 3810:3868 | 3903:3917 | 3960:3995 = -3.0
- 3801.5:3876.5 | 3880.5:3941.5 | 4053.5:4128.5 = 4.1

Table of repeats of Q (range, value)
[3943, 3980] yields 7.5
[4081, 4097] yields 11.3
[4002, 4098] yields 11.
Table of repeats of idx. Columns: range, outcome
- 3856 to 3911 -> 7.63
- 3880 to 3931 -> 7.81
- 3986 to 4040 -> 11.2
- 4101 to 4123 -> 10.6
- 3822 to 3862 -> 6.51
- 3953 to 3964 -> 8.13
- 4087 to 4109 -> 10.2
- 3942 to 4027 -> 9.46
